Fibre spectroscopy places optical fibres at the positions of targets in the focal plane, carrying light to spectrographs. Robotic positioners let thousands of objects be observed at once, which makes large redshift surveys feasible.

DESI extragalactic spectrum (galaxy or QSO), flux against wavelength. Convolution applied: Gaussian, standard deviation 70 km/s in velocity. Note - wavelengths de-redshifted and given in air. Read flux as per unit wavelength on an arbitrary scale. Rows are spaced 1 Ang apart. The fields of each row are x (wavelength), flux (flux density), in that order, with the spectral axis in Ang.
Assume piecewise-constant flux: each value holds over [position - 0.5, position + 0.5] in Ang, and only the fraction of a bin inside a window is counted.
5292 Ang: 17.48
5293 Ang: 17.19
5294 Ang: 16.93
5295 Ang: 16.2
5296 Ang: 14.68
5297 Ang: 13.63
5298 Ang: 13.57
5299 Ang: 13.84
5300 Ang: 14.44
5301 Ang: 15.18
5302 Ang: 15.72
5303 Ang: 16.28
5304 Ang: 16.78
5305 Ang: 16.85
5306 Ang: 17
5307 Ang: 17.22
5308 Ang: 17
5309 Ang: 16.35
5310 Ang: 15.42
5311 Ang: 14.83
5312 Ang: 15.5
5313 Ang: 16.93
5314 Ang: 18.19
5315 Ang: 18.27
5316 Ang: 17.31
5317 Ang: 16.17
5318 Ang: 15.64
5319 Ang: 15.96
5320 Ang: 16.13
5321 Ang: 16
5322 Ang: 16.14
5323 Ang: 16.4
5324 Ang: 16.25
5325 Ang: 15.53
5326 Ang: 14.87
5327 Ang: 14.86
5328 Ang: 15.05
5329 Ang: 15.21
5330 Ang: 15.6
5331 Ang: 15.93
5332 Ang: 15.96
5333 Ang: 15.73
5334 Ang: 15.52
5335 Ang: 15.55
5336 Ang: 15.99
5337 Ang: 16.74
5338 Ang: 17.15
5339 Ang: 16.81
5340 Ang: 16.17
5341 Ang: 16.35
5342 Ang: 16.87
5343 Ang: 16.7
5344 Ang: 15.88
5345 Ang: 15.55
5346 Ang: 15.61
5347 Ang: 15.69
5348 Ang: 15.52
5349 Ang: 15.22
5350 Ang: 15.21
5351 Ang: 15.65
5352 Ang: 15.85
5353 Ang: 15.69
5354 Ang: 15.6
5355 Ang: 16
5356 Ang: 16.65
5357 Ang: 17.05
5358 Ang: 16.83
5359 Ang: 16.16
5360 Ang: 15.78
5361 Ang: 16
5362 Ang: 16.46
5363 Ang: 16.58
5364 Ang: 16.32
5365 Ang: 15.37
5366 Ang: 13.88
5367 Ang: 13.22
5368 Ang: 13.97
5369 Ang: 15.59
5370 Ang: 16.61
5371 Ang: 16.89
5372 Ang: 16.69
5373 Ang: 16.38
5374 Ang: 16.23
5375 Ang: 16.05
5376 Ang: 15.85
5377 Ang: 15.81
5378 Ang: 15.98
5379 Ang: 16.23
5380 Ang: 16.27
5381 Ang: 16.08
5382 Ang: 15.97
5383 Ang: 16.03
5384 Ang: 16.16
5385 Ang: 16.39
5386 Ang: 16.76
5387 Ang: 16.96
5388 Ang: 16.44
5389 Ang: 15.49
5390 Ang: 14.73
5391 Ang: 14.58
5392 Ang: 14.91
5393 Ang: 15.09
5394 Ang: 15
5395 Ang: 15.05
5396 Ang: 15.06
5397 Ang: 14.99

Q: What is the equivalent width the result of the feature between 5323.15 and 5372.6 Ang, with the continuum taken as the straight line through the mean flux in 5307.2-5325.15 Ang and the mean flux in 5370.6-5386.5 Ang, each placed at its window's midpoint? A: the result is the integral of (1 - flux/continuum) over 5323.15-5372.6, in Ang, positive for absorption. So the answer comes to 1.4 Ang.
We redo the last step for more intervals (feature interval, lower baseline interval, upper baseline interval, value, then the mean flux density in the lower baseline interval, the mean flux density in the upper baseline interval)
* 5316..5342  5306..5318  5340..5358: 0.59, 16.6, 16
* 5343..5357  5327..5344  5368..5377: 0.25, 16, 16.1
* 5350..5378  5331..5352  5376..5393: 0.10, 16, 15.9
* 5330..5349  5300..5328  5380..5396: -0.04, 16.2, 15.7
